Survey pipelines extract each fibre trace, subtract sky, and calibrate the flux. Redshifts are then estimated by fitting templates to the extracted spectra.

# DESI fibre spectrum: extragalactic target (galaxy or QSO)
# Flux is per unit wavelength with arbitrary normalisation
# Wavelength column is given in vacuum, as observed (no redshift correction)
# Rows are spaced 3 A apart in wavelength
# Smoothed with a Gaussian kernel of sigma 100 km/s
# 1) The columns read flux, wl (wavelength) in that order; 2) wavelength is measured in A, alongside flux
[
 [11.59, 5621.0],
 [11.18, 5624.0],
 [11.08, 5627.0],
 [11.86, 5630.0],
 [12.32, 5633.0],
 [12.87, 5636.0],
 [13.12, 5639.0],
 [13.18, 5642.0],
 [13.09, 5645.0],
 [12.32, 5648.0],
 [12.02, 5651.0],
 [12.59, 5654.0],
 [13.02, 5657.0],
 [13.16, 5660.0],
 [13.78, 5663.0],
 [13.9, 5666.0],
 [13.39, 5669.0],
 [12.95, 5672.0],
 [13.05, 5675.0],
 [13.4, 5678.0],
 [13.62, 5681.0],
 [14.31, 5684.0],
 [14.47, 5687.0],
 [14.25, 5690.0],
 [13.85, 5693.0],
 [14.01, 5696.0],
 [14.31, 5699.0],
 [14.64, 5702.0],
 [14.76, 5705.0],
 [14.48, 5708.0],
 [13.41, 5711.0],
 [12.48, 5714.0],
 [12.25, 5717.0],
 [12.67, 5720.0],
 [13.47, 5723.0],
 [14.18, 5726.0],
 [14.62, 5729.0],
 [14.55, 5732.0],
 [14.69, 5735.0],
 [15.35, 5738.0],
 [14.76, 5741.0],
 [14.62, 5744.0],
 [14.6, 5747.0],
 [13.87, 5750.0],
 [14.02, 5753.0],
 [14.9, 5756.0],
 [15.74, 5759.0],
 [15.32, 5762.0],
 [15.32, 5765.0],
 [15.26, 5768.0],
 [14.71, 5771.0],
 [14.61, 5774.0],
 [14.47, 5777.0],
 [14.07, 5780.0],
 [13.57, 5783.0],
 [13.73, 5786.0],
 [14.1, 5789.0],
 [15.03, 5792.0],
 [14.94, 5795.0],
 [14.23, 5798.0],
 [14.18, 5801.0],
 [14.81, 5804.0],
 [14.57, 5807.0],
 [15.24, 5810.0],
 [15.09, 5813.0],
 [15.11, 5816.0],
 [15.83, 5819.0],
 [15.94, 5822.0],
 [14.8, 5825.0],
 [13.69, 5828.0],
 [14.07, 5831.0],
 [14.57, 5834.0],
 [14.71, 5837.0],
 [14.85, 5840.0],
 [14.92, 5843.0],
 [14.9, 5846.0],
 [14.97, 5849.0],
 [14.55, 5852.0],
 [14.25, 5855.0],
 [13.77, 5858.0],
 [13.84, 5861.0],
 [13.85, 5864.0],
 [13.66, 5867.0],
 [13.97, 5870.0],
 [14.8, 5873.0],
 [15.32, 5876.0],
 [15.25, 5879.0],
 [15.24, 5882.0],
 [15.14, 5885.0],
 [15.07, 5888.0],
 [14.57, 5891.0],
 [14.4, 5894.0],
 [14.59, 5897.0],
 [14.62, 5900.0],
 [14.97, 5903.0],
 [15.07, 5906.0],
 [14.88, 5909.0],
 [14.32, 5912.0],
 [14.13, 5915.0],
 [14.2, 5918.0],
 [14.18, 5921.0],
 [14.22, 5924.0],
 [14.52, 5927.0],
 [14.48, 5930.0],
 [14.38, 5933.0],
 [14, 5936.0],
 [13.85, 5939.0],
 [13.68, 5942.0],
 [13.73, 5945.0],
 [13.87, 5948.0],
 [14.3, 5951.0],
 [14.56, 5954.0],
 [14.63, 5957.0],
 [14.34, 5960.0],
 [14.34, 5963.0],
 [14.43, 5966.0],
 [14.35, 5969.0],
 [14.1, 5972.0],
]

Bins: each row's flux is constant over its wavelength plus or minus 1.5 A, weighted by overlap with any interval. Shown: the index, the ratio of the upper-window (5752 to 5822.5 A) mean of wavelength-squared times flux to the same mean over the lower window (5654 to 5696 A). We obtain 1.13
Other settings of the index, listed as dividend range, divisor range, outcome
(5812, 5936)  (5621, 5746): 1.16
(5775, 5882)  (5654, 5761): 1.09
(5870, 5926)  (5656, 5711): 1.14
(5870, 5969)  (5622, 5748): 1.16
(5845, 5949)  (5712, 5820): 1.04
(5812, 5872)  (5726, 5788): 1.03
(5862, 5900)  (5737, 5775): 1.03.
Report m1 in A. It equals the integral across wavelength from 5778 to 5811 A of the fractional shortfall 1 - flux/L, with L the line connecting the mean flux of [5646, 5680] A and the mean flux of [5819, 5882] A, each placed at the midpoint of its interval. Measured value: -0.6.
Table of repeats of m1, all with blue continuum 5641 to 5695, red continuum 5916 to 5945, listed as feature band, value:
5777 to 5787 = -0.1 A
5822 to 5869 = -1.7 A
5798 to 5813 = -1.0 A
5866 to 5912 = -2.4 A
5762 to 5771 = -1.0 A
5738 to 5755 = -1.1 A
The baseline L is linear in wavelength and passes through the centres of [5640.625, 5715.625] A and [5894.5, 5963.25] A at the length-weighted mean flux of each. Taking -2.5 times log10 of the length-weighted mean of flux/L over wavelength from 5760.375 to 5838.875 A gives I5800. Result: -0.06 mag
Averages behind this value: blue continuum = 13.5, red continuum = 14.3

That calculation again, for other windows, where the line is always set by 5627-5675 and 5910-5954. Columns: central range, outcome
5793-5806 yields -0.08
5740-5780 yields -0.11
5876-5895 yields -0.08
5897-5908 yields -0.06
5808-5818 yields -0.12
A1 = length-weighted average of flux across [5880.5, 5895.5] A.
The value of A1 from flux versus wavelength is 14.9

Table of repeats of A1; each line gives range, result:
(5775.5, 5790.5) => 14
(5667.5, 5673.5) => 13.2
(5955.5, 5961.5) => 14.5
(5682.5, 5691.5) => 14.3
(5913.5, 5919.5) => 14.2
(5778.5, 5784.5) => 13.8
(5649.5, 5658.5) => 12.5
